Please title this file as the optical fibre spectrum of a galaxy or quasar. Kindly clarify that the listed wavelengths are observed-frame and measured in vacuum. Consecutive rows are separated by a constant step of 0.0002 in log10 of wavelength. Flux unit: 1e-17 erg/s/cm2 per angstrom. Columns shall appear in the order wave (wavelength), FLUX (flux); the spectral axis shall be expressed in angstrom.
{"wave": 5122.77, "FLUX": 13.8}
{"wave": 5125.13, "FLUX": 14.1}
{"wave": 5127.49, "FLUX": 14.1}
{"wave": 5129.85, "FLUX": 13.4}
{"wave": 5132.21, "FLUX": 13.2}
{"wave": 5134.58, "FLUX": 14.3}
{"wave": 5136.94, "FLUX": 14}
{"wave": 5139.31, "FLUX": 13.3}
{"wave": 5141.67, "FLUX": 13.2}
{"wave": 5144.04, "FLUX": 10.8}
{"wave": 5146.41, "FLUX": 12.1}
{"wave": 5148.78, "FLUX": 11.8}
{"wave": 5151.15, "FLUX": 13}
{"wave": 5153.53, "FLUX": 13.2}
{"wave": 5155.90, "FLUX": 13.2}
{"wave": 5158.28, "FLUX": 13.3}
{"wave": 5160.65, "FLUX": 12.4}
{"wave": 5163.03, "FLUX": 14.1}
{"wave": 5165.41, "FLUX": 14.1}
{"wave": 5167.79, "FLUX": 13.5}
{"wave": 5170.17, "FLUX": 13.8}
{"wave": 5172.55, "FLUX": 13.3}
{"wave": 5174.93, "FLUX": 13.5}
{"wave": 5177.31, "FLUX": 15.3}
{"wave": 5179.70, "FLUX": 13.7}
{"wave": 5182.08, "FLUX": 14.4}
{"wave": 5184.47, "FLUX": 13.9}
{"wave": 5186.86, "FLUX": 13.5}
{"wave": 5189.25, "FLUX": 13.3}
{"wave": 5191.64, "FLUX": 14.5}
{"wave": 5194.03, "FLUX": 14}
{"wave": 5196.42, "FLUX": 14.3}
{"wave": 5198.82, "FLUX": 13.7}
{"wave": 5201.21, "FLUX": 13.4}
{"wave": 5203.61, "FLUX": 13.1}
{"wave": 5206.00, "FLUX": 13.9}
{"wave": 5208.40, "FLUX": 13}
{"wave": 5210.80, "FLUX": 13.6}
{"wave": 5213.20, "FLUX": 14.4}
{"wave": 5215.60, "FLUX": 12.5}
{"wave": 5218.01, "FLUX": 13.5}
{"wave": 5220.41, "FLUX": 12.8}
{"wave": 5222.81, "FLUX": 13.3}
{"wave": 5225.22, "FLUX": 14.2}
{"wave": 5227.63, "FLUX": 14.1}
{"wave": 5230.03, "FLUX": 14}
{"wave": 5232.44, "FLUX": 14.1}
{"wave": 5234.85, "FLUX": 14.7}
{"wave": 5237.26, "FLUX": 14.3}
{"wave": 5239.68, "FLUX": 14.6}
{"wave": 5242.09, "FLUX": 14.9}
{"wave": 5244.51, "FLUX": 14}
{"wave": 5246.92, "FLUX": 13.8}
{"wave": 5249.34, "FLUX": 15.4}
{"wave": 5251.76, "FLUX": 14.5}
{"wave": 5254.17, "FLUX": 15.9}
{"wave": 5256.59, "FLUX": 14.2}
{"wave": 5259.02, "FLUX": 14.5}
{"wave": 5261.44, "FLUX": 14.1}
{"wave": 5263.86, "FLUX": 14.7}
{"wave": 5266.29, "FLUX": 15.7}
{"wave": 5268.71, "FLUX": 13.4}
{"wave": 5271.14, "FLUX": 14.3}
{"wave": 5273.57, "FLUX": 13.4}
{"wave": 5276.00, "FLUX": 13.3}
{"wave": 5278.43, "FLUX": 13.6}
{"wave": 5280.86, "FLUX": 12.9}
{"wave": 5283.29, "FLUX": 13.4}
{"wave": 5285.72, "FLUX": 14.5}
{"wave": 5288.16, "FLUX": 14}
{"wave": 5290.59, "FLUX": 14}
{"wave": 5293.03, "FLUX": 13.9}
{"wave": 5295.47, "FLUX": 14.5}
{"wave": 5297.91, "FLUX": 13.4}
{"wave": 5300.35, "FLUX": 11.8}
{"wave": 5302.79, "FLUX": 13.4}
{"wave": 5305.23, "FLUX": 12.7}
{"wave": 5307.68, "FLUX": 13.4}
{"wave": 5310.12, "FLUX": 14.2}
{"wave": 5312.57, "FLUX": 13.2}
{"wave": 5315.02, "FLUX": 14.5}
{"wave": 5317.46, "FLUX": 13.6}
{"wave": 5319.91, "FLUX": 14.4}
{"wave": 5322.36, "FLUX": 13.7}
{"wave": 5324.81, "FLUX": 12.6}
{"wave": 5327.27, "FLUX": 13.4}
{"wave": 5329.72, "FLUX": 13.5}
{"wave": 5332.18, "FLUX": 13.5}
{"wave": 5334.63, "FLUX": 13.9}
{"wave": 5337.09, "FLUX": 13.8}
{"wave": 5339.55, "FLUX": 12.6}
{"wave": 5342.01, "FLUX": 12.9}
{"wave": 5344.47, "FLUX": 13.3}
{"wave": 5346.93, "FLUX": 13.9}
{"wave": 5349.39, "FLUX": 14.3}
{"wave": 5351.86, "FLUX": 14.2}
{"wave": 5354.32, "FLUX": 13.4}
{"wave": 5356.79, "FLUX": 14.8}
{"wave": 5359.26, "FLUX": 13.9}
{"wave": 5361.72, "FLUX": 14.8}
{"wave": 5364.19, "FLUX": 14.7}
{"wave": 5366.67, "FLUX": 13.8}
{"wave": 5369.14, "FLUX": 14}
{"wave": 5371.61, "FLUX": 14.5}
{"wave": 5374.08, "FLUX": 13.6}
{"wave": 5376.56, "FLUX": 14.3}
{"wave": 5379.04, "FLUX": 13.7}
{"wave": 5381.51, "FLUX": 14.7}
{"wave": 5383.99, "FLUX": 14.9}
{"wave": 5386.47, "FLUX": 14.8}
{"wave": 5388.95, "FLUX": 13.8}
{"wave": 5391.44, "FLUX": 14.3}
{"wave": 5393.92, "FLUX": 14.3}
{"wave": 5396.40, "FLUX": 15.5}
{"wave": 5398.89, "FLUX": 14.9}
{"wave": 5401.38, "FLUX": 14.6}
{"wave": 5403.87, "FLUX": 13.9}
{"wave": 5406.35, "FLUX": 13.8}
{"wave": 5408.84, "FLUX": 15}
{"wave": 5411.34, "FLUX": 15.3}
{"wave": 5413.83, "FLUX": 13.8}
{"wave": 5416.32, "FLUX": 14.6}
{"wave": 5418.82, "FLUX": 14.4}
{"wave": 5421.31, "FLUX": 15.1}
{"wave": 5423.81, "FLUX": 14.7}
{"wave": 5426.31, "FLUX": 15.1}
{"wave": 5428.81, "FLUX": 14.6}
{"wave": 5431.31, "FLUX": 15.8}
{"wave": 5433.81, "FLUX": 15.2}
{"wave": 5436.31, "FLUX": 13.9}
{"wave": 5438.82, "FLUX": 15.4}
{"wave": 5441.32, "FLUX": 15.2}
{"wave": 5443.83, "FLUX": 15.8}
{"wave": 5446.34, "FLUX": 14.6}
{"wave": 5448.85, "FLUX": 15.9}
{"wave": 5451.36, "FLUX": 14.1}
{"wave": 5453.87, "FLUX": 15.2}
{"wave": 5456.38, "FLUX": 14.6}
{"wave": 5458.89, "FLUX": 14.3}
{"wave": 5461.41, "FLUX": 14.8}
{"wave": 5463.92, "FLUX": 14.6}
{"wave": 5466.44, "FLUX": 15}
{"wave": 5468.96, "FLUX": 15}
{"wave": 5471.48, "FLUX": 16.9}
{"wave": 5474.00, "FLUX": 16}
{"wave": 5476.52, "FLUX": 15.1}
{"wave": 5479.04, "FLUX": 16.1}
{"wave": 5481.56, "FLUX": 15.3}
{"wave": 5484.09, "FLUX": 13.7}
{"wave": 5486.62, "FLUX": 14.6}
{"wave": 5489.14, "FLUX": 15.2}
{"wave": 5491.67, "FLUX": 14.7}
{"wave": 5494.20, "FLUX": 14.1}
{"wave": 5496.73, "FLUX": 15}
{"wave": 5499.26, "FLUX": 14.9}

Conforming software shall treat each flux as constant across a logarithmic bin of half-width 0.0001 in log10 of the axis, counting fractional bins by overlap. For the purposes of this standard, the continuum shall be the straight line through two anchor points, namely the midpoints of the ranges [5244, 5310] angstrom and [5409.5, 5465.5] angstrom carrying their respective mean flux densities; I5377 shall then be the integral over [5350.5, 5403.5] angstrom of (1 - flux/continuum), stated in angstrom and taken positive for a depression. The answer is 0.6 angstrom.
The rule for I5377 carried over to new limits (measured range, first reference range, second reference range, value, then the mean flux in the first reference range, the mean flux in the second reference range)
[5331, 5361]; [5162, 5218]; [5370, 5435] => 1.3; 13.8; 14.6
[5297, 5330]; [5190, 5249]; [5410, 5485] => 2.1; 13.9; 15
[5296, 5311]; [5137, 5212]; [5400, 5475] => 1.0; 13.4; 14.9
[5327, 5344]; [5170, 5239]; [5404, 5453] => 1.2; 13.8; 14.8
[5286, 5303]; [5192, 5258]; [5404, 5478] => 0.8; 14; 14.9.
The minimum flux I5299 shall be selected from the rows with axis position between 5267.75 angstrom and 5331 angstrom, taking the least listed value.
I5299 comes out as 11.8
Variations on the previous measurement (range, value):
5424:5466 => 13.9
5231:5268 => 13.8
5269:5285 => 12.9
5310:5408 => 12.6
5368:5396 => 13.6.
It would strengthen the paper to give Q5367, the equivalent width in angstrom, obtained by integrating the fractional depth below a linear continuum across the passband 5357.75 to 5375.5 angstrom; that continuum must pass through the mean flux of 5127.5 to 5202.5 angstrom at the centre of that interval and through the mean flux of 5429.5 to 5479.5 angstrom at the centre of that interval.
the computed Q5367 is 0.5 angstrom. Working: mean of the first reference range 13.5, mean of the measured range 14.2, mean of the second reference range 15.2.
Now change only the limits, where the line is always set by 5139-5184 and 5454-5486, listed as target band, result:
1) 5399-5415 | 0.3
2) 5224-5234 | -0.3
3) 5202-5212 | 0.1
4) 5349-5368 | 0.3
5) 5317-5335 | 0.9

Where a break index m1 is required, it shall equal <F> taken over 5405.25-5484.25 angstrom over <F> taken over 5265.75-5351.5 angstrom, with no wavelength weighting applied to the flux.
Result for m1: 1.1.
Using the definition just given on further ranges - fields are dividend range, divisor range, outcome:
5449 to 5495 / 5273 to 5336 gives 1.11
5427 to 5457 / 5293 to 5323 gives 1.11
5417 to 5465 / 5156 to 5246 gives 1.08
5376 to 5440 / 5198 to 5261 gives 1.04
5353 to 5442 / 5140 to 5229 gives 1.08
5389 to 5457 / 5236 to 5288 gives 1.04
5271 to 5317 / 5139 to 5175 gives 1.04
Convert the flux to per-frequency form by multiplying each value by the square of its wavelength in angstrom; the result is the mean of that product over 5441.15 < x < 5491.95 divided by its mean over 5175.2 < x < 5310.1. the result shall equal 1.2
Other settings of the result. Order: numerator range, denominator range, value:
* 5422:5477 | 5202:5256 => 1.17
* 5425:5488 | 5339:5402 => 1.10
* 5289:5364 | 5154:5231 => 1.05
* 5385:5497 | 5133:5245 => 1.20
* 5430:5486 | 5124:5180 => 1.27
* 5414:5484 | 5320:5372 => 1.13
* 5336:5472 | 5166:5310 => 1.11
